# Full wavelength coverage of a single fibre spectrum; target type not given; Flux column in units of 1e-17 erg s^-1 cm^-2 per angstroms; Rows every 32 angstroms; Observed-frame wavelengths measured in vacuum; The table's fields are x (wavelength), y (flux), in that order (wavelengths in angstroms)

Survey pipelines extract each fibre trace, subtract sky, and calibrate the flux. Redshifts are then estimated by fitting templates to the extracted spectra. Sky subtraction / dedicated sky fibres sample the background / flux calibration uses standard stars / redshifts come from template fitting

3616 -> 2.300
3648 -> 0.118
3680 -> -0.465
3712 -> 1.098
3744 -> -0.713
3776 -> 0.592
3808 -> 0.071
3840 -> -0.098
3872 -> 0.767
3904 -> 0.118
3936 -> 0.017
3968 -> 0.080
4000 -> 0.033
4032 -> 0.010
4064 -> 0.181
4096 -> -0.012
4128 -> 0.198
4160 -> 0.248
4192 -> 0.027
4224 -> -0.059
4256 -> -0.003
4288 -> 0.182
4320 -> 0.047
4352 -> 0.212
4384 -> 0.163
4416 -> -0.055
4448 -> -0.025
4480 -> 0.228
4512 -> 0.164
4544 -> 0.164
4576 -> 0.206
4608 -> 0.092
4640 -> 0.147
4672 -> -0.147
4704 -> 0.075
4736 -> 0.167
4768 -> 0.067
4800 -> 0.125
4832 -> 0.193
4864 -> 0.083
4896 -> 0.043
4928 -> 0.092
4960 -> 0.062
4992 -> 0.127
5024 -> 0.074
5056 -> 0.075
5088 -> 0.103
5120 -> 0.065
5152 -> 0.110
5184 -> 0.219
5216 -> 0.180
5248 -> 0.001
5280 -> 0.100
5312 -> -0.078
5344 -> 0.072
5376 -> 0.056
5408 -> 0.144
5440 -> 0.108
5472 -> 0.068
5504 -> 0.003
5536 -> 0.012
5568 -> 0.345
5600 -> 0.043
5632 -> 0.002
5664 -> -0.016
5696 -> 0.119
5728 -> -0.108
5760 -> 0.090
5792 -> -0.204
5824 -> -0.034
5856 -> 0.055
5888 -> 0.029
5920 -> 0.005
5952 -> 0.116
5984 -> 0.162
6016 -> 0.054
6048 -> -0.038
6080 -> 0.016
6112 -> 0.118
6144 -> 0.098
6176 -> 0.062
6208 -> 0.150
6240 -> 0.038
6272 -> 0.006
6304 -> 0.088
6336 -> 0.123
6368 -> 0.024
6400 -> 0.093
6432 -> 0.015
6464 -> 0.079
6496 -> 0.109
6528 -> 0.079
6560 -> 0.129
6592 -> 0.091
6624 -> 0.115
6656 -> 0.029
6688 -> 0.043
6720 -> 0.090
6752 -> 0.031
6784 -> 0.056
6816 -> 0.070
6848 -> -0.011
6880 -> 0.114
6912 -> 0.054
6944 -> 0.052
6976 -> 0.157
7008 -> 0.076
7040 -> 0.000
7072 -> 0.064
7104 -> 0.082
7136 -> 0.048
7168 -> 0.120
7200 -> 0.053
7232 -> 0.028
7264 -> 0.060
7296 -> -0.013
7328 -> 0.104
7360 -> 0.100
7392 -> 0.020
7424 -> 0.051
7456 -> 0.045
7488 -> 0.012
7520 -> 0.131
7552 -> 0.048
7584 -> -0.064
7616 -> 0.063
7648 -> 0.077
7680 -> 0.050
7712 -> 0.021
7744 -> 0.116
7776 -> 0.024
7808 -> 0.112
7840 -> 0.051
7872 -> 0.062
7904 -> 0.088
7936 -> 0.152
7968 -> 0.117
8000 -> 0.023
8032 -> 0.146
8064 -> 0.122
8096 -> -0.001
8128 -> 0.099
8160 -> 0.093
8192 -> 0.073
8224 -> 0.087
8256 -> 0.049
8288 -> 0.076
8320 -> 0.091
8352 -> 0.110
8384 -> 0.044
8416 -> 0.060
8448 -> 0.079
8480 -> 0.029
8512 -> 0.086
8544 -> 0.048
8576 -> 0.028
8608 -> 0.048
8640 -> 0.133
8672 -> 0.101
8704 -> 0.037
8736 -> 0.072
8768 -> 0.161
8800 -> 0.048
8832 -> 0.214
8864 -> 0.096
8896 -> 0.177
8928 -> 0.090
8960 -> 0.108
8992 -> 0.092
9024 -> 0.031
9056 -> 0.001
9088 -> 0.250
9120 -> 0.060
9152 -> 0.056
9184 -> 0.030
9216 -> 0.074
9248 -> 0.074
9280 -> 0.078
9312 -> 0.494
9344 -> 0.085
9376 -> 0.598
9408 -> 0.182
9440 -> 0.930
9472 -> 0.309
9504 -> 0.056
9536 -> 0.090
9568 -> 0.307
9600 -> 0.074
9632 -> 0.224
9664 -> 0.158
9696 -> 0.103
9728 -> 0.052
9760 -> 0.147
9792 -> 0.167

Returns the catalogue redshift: 1.44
